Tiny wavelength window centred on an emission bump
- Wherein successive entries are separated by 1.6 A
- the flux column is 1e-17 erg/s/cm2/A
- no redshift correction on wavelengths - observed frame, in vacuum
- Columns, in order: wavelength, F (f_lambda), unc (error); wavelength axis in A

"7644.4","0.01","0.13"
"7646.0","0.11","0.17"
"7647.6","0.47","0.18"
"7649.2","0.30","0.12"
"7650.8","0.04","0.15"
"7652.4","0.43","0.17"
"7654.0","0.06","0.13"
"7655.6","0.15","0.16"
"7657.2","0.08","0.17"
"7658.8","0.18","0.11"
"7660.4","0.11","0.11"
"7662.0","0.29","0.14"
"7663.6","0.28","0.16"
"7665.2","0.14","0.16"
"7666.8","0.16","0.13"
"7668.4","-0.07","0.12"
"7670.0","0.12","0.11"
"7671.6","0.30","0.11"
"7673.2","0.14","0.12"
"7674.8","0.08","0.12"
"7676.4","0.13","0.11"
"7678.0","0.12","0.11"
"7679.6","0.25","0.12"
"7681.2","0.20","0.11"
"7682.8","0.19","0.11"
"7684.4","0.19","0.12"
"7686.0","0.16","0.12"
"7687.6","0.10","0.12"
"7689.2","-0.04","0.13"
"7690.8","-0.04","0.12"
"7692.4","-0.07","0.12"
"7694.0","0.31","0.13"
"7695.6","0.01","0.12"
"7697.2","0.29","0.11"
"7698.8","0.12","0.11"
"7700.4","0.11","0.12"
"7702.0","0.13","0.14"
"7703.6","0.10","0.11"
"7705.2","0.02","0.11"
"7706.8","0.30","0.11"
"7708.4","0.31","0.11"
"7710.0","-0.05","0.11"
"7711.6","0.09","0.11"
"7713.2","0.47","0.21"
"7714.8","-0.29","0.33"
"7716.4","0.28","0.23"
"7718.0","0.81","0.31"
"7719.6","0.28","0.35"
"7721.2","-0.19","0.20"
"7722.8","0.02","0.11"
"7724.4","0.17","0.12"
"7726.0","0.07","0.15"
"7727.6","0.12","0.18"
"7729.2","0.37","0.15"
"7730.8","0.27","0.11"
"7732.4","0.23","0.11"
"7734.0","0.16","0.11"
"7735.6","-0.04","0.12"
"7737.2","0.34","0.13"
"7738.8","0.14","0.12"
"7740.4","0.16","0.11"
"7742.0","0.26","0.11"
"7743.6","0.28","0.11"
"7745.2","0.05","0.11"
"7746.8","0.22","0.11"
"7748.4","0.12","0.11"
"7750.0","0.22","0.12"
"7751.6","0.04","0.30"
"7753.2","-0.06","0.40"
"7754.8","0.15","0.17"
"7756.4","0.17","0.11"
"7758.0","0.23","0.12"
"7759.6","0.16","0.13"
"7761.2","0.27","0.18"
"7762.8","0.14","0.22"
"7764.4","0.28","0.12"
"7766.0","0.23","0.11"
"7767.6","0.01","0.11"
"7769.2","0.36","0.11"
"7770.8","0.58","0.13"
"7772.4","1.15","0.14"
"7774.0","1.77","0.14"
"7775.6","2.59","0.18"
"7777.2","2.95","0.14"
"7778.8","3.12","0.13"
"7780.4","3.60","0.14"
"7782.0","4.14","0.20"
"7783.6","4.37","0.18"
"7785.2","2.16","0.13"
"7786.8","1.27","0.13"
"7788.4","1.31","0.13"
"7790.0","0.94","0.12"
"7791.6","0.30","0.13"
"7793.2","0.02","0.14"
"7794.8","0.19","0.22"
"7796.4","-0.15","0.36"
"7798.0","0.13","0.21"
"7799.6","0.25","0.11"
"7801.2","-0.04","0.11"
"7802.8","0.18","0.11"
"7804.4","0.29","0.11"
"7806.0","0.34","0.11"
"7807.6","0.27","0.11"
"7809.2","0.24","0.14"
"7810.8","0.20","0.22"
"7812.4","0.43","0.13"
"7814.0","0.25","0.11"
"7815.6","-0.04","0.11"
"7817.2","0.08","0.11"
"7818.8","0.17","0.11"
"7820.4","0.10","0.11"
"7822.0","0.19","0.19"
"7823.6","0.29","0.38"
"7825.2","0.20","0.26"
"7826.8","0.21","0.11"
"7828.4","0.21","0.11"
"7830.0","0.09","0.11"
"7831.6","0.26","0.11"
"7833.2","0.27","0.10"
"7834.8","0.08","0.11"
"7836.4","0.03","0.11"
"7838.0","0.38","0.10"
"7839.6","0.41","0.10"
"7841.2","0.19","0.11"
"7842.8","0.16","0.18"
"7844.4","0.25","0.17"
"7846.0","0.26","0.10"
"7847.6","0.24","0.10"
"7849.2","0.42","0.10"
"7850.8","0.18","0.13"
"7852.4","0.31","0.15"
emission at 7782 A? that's [O II]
